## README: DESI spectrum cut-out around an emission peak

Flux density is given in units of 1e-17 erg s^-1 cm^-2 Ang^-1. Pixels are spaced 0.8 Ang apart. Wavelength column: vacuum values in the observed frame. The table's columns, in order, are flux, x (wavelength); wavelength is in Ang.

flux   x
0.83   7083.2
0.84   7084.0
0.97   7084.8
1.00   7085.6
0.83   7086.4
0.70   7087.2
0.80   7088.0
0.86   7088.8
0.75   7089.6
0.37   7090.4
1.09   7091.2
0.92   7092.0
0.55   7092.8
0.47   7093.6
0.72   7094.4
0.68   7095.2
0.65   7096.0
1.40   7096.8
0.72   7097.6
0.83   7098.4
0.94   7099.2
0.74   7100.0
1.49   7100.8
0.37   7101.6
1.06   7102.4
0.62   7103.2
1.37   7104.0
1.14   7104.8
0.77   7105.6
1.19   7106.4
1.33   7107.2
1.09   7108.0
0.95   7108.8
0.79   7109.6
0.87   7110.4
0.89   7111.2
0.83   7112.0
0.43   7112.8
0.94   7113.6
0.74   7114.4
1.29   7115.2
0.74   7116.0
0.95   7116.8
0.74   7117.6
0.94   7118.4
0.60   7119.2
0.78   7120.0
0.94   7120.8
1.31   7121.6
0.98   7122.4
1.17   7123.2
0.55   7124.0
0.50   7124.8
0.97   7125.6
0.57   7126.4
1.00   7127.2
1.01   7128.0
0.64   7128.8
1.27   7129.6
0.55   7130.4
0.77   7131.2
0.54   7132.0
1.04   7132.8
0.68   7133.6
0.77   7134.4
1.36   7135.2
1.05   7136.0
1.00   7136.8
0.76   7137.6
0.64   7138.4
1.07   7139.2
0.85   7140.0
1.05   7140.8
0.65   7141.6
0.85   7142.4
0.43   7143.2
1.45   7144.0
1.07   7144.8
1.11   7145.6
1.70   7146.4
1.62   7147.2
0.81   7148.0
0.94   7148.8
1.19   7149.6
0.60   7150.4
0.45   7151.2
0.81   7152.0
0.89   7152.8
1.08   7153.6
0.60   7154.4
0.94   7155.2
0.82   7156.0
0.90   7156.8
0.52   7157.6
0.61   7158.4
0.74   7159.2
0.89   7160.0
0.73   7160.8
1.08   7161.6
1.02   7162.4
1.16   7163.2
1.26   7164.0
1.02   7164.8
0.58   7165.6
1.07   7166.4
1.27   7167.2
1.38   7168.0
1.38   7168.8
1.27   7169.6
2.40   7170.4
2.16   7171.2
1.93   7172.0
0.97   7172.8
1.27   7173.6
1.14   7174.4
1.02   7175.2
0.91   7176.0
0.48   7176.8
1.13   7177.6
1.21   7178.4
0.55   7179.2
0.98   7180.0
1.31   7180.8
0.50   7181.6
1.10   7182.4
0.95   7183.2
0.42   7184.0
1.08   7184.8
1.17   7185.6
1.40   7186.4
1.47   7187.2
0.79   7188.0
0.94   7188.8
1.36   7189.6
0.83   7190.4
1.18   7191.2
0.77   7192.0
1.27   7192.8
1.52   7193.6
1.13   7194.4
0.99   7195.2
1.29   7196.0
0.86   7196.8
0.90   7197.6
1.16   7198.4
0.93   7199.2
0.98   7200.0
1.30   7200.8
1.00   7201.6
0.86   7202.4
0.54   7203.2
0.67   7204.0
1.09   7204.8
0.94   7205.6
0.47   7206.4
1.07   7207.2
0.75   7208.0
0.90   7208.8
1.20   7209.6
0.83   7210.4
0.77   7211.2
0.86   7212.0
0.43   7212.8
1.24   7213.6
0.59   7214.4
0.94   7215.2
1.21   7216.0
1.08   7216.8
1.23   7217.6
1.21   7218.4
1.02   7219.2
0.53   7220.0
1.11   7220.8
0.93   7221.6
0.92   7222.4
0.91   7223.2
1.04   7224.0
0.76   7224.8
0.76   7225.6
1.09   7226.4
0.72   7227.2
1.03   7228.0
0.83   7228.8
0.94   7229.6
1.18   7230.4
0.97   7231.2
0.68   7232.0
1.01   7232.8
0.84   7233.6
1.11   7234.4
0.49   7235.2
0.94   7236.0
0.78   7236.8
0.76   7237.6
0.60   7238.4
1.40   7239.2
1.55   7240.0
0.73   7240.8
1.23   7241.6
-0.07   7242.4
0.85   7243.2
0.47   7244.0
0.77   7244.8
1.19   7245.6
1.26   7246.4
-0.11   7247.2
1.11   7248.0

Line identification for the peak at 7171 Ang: [S II] 6716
